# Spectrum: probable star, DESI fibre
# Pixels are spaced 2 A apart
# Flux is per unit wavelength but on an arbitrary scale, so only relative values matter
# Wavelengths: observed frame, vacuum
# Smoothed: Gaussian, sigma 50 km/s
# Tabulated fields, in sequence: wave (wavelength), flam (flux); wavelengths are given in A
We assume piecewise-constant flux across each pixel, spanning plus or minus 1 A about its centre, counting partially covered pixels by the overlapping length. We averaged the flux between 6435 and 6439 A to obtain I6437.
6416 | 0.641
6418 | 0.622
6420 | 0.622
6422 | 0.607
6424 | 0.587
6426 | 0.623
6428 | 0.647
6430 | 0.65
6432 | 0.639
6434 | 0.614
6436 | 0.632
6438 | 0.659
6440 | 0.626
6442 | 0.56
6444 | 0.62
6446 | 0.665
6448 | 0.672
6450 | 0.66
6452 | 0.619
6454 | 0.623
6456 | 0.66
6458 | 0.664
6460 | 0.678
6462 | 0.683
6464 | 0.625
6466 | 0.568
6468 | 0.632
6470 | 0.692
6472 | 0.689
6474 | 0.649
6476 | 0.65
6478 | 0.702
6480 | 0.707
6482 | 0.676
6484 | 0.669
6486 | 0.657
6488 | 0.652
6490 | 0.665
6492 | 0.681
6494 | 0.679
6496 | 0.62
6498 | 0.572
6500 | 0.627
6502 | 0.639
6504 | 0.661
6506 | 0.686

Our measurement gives 0.645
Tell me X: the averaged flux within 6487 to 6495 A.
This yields 0.669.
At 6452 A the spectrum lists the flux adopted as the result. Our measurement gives 0.619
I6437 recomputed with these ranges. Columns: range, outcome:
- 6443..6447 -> 0.643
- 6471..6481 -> 0.679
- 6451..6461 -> 0.649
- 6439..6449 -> 0.629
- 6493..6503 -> 0.627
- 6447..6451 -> 0.666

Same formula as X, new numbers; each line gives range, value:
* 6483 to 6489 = 0.659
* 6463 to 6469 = 0.608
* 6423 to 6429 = 0.619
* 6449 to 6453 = 0.639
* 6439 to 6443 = 0.593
